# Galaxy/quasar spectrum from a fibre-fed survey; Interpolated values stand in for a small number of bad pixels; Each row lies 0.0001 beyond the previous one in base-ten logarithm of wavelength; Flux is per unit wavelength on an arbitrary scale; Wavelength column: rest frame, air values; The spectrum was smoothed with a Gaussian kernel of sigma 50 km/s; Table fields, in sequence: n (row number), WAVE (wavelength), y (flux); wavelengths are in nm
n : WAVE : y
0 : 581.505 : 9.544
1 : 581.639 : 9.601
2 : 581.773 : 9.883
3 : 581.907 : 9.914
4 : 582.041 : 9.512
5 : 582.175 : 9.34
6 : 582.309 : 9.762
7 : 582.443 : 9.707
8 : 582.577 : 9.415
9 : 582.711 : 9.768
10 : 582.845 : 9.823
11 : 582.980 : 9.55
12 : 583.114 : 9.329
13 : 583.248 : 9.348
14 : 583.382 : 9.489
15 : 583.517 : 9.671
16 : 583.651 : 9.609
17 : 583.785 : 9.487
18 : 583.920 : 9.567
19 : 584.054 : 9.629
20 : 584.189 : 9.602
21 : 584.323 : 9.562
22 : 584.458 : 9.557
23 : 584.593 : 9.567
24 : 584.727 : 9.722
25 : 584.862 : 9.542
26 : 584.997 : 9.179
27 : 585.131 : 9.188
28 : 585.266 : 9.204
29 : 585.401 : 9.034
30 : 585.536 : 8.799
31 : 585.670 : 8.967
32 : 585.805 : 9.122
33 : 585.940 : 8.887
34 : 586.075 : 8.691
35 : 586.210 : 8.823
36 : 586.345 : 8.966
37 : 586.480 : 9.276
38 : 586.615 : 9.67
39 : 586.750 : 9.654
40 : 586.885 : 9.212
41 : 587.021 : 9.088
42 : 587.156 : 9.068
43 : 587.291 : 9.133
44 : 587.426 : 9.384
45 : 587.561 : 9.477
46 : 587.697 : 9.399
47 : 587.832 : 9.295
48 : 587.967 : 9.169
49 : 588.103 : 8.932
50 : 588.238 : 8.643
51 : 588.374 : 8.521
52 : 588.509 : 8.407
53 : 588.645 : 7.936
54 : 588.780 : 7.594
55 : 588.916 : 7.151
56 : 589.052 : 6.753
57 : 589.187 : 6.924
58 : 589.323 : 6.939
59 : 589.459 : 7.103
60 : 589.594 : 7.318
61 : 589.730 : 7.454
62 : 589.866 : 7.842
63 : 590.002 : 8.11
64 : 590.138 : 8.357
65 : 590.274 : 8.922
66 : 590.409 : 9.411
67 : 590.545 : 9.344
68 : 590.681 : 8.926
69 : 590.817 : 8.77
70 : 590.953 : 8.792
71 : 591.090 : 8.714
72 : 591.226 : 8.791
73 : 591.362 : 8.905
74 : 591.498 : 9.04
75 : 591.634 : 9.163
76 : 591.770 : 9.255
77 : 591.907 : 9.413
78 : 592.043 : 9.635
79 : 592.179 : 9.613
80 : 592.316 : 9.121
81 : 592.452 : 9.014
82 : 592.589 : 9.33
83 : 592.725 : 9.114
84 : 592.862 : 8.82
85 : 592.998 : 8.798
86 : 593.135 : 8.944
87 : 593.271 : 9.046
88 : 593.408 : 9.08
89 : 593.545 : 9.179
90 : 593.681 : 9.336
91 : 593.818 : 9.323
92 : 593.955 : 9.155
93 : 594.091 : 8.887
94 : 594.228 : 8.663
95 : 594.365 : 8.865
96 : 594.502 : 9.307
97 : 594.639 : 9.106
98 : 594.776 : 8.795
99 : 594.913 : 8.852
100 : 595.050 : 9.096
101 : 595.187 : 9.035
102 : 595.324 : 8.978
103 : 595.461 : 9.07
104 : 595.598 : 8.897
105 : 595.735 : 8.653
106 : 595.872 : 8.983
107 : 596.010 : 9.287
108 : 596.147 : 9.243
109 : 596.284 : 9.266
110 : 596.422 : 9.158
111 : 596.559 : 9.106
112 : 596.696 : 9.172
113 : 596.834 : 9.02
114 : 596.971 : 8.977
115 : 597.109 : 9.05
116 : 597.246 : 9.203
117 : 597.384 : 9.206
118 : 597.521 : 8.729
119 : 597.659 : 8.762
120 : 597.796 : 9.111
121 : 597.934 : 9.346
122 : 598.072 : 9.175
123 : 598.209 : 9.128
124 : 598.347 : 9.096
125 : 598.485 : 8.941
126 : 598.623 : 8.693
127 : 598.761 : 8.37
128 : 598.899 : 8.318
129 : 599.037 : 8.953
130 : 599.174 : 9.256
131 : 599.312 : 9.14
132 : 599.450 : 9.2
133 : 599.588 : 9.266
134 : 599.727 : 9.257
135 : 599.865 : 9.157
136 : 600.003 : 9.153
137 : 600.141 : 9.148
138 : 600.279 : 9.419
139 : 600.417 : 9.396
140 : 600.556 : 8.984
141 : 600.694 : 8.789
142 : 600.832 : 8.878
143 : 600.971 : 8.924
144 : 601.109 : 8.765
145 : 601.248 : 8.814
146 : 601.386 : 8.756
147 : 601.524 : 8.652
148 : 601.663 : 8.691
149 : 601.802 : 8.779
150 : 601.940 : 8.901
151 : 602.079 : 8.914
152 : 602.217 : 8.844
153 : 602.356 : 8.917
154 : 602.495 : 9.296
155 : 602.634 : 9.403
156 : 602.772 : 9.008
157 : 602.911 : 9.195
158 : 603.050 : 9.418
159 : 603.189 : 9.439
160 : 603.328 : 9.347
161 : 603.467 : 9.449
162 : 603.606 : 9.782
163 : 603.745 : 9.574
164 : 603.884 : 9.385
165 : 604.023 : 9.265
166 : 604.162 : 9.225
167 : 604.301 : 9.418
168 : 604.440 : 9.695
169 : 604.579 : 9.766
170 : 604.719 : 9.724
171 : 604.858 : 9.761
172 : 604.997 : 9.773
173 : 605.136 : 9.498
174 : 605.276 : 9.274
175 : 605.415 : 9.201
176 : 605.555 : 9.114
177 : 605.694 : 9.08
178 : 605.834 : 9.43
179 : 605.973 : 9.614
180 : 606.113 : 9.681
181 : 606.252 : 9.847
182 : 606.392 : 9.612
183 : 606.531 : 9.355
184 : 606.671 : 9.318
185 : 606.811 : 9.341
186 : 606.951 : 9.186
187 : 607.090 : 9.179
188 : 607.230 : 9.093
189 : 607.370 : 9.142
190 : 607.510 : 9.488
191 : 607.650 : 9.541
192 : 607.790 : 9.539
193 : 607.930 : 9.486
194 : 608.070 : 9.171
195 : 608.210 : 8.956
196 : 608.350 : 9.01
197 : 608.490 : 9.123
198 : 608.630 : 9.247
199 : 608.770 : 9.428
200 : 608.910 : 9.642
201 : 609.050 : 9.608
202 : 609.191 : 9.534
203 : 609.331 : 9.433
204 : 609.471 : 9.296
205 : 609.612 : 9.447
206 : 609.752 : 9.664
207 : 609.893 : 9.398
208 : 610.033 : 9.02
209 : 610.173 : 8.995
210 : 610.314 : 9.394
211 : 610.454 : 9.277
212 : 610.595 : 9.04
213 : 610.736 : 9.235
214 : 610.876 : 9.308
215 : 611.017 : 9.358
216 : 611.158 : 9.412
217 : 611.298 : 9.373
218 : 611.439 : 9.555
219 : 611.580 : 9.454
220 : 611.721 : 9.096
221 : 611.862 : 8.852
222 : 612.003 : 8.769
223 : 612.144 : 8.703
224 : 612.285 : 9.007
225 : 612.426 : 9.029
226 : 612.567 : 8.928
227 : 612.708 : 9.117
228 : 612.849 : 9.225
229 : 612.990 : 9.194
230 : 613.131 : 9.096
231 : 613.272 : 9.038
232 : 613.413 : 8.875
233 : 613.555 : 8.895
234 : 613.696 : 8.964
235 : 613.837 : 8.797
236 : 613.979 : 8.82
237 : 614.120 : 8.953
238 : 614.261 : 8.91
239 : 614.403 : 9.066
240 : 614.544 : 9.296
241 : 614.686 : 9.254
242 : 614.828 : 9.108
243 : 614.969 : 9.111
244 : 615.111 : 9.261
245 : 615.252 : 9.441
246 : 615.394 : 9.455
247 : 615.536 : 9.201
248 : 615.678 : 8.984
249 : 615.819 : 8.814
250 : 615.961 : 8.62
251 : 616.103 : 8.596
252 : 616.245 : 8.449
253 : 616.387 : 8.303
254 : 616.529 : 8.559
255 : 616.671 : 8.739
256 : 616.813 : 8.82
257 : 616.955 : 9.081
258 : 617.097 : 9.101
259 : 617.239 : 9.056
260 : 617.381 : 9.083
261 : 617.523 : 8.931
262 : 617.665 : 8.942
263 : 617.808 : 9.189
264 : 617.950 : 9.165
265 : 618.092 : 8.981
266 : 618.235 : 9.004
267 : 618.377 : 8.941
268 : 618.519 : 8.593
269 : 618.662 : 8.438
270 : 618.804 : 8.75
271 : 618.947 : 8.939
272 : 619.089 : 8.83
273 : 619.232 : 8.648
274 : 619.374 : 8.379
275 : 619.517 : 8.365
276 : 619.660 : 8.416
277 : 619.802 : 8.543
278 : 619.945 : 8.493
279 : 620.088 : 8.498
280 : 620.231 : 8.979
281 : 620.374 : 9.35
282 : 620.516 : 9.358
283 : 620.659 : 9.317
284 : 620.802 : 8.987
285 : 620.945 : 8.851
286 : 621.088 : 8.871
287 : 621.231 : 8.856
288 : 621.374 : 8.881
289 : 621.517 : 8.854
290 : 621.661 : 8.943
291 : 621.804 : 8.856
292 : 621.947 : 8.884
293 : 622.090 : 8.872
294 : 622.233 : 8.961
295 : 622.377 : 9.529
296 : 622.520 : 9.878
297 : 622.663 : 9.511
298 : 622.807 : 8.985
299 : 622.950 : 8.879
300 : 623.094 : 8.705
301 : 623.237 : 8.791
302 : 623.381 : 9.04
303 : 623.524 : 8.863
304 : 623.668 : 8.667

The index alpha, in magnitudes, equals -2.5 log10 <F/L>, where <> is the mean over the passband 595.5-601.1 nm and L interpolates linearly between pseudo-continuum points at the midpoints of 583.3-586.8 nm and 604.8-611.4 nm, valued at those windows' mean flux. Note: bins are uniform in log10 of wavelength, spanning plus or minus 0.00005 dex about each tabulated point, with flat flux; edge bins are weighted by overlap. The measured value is 0.04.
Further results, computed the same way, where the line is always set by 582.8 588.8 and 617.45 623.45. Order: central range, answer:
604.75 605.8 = -0.043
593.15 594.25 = 0.004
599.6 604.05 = -0.006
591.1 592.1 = 0.001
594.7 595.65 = 0.019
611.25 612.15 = -0.017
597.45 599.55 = 0.017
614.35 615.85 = -0.029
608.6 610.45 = -0.046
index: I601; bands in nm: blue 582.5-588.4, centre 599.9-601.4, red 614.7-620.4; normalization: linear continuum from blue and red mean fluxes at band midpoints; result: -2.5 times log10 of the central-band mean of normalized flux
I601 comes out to 0.01 mag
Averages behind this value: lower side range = 9.3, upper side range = 8.85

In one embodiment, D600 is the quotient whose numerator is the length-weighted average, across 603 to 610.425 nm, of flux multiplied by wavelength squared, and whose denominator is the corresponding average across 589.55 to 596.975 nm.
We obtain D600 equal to 1.10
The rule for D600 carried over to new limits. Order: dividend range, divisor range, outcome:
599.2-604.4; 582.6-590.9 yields 1.08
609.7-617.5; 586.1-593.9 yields 1.12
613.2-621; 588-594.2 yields 1.12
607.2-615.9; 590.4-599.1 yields 1.08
